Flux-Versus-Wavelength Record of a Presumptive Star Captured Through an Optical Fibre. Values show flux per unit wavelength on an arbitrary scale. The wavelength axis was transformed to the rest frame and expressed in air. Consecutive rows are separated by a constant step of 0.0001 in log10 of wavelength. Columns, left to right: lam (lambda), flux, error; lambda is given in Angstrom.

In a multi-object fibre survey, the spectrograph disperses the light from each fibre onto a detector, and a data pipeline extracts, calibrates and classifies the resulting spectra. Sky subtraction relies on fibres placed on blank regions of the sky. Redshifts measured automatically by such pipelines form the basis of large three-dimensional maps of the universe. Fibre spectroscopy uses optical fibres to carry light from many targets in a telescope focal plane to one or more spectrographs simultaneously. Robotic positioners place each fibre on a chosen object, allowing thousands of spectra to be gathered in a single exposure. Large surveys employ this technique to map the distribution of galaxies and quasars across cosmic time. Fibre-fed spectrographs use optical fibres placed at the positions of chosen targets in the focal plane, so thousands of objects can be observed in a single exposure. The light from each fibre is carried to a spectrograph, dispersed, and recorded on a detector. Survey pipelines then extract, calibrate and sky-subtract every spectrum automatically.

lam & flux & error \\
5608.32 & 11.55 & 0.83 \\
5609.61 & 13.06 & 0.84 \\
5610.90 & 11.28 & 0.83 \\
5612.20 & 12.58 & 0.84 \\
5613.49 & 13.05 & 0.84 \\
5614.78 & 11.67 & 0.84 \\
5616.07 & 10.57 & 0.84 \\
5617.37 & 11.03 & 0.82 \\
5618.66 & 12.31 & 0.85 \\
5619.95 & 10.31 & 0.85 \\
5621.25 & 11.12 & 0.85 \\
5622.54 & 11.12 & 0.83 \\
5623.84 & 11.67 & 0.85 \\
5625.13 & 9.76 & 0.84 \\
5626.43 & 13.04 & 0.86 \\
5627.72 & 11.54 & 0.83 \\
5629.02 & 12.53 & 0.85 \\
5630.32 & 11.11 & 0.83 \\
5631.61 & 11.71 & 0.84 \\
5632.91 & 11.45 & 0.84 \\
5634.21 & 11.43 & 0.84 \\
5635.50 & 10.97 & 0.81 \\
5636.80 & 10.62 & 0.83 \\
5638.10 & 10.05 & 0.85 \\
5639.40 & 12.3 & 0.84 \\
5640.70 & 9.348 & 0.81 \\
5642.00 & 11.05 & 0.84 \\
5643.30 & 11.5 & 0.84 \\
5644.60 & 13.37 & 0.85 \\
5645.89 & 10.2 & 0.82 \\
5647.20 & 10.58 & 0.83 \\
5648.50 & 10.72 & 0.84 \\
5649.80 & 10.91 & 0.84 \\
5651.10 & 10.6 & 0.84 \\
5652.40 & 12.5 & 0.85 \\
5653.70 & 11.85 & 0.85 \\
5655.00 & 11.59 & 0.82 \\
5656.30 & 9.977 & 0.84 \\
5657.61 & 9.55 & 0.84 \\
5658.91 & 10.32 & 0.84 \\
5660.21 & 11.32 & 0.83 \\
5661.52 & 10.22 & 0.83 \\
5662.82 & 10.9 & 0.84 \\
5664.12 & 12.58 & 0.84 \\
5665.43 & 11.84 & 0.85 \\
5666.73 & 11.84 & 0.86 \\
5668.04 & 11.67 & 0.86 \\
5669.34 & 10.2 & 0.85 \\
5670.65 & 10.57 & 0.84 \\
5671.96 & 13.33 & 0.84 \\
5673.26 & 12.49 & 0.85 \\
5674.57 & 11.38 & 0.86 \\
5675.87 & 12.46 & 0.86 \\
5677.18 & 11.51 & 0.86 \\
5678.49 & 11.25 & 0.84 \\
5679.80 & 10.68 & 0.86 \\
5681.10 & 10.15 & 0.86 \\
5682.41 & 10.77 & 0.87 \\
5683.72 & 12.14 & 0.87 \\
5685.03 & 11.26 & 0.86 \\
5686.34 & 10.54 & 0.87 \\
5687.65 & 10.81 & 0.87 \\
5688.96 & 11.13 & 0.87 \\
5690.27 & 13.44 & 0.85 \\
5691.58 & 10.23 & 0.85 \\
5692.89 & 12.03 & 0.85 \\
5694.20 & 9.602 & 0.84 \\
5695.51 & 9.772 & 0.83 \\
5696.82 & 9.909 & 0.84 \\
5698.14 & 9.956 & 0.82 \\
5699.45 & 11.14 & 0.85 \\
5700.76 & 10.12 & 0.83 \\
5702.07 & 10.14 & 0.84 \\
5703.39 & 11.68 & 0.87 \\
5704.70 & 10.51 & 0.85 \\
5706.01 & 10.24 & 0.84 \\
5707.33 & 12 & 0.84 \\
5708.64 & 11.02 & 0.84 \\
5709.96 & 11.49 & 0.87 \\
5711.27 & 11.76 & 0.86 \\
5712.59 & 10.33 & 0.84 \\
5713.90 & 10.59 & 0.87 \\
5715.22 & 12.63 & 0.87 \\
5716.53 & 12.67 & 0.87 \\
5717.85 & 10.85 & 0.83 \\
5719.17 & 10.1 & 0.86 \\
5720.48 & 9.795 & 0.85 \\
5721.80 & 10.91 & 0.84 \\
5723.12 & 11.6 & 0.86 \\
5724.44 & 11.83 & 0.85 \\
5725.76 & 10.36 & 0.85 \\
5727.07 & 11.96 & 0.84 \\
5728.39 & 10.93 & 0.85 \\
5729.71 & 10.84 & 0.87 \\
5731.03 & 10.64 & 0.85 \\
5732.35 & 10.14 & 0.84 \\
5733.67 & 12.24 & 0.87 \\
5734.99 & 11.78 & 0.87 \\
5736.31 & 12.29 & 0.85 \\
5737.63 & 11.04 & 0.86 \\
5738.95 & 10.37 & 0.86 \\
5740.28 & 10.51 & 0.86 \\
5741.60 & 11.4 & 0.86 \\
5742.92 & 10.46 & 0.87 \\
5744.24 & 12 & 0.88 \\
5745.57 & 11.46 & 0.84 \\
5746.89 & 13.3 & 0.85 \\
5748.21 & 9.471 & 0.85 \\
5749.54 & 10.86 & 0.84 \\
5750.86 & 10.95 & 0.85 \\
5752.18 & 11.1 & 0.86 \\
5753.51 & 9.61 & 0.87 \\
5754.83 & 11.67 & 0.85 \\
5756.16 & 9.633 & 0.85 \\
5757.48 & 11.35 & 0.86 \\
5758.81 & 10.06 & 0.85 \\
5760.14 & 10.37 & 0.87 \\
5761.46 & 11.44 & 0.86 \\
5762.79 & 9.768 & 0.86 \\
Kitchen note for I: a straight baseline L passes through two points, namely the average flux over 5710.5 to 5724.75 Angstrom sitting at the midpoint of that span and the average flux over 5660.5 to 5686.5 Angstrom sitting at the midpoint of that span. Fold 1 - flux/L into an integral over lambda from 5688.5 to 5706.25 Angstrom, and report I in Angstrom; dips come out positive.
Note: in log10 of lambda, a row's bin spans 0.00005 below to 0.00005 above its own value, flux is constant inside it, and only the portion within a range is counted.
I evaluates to 0.89 Angstrom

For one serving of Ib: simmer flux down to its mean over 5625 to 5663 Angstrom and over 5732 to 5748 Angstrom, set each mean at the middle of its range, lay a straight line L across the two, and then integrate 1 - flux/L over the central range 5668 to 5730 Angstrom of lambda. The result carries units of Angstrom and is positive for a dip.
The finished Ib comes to 1.0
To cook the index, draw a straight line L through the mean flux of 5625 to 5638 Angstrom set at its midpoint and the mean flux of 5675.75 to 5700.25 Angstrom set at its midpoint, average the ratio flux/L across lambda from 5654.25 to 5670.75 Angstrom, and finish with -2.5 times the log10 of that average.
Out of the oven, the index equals 0.02 mag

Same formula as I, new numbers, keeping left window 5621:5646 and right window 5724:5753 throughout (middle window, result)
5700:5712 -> 0.2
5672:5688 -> -0.2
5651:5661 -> 0.3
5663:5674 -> -0.5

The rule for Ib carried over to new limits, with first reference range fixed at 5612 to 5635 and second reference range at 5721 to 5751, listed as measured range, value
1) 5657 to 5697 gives 0.69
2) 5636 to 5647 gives 0.43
